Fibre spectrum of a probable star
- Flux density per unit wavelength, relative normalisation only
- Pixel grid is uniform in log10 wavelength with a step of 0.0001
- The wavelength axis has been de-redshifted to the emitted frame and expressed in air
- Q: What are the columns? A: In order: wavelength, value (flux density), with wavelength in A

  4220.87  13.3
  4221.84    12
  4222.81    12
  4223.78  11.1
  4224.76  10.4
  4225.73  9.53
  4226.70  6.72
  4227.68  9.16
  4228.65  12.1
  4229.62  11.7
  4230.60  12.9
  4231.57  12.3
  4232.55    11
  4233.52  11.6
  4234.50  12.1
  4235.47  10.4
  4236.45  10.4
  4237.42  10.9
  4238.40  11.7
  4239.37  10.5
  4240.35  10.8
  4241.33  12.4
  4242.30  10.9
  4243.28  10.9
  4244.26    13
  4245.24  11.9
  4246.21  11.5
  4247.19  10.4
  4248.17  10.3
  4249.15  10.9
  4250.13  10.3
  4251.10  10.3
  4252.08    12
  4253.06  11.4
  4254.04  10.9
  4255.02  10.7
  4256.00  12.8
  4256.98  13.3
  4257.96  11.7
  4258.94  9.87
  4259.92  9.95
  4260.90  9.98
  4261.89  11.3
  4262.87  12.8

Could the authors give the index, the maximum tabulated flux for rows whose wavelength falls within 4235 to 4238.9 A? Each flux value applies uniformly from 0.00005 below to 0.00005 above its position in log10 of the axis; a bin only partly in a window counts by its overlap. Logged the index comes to 11.7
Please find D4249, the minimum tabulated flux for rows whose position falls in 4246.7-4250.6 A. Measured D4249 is 10.3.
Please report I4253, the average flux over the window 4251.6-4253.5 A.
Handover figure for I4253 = 11.7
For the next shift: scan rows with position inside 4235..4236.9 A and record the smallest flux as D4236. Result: 10.4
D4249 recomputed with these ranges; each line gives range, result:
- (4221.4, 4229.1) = 6.72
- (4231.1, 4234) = 11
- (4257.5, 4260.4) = 9.87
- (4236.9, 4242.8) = 10.5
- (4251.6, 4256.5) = 10.7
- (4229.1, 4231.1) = 11.7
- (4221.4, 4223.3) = 12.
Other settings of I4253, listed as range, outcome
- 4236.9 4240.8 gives 11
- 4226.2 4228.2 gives 8.03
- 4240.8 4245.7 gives 11.8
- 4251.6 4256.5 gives 11.6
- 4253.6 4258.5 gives 11.9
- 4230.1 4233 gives 12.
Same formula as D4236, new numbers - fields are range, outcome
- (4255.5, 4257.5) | 12.8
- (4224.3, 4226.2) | 9.53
